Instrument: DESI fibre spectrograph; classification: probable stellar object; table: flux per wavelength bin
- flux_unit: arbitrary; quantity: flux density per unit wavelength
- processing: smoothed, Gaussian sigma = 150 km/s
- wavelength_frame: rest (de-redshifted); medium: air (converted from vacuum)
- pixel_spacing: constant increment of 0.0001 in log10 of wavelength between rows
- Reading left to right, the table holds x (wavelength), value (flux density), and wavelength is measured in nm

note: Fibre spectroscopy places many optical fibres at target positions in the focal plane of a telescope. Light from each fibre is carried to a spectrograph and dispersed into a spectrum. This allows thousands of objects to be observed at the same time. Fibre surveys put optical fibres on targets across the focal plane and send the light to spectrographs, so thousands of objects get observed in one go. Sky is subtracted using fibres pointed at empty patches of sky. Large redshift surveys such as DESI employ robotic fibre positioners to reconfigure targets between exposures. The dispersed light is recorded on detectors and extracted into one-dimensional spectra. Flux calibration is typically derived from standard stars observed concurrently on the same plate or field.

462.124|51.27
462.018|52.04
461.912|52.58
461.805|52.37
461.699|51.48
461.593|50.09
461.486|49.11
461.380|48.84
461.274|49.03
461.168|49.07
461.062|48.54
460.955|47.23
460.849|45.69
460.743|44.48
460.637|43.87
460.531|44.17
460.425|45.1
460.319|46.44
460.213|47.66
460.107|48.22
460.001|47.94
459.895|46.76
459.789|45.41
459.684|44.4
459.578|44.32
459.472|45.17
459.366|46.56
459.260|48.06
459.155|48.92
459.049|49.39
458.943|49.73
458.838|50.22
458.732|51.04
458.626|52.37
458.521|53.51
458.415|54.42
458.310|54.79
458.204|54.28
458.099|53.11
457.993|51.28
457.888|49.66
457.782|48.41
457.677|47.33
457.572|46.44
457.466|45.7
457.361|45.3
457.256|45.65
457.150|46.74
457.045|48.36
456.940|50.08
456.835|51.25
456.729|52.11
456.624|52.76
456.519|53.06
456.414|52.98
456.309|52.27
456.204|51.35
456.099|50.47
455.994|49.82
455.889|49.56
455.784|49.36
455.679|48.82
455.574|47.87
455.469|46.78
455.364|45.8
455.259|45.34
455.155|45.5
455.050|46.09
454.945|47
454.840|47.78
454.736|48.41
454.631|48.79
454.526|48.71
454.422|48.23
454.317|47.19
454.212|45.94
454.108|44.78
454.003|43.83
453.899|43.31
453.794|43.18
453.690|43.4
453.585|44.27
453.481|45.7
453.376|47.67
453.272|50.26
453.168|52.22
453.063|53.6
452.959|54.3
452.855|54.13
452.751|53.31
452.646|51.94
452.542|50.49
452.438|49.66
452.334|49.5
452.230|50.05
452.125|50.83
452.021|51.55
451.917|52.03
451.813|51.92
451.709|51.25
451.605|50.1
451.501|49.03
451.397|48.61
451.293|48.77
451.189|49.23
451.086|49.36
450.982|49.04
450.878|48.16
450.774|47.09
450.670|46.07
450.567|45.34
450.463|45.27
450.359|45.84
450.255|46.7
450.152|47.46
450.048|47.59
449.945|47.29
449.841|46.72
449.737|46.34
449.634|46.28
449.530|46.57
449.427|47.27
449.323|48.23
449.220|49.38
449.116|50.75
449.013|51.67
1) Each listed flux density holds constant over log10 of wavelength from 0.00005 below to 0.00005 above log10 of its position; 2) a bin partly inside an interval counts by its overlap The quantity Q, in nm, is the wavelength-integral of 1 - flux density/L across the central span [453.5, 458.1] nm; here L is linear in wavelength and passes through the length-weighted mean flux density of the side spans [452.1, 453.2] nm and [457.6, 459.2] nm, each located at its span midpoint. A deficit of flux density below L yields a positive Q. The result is 0.31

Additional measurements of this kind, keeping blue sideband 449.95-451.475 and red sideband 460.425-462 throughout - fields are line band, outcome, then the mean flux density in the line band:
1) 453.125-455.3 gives 0.056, 46.6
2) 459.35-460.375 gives 0.041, 46.3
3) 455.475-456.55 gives -0.055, 50.3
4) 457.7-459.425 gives -0.100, 50.9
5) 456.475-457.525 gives -0.023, 49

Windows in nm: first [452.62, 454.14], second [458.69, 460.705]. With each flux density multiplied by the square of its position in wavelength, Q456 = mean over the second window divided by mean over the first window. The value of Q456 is 1.00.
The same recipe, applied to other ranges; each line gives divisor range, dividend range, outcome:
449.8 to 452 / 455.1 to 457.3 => 1.05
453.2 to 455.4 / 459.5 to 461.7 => 1.04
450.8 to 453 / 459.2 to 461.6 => 0.96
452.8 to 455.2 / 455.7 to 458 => 1.05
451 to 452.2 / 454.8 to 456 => 0.96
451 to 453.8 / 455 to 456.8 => 1.00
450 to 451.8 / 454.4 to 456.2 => 1.02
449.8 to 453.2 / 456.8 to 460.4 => 1.02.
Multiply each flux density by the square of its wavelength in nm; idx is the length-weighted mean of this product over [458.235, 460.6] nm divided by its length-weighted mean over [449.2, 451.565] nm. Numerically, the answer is 1.06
